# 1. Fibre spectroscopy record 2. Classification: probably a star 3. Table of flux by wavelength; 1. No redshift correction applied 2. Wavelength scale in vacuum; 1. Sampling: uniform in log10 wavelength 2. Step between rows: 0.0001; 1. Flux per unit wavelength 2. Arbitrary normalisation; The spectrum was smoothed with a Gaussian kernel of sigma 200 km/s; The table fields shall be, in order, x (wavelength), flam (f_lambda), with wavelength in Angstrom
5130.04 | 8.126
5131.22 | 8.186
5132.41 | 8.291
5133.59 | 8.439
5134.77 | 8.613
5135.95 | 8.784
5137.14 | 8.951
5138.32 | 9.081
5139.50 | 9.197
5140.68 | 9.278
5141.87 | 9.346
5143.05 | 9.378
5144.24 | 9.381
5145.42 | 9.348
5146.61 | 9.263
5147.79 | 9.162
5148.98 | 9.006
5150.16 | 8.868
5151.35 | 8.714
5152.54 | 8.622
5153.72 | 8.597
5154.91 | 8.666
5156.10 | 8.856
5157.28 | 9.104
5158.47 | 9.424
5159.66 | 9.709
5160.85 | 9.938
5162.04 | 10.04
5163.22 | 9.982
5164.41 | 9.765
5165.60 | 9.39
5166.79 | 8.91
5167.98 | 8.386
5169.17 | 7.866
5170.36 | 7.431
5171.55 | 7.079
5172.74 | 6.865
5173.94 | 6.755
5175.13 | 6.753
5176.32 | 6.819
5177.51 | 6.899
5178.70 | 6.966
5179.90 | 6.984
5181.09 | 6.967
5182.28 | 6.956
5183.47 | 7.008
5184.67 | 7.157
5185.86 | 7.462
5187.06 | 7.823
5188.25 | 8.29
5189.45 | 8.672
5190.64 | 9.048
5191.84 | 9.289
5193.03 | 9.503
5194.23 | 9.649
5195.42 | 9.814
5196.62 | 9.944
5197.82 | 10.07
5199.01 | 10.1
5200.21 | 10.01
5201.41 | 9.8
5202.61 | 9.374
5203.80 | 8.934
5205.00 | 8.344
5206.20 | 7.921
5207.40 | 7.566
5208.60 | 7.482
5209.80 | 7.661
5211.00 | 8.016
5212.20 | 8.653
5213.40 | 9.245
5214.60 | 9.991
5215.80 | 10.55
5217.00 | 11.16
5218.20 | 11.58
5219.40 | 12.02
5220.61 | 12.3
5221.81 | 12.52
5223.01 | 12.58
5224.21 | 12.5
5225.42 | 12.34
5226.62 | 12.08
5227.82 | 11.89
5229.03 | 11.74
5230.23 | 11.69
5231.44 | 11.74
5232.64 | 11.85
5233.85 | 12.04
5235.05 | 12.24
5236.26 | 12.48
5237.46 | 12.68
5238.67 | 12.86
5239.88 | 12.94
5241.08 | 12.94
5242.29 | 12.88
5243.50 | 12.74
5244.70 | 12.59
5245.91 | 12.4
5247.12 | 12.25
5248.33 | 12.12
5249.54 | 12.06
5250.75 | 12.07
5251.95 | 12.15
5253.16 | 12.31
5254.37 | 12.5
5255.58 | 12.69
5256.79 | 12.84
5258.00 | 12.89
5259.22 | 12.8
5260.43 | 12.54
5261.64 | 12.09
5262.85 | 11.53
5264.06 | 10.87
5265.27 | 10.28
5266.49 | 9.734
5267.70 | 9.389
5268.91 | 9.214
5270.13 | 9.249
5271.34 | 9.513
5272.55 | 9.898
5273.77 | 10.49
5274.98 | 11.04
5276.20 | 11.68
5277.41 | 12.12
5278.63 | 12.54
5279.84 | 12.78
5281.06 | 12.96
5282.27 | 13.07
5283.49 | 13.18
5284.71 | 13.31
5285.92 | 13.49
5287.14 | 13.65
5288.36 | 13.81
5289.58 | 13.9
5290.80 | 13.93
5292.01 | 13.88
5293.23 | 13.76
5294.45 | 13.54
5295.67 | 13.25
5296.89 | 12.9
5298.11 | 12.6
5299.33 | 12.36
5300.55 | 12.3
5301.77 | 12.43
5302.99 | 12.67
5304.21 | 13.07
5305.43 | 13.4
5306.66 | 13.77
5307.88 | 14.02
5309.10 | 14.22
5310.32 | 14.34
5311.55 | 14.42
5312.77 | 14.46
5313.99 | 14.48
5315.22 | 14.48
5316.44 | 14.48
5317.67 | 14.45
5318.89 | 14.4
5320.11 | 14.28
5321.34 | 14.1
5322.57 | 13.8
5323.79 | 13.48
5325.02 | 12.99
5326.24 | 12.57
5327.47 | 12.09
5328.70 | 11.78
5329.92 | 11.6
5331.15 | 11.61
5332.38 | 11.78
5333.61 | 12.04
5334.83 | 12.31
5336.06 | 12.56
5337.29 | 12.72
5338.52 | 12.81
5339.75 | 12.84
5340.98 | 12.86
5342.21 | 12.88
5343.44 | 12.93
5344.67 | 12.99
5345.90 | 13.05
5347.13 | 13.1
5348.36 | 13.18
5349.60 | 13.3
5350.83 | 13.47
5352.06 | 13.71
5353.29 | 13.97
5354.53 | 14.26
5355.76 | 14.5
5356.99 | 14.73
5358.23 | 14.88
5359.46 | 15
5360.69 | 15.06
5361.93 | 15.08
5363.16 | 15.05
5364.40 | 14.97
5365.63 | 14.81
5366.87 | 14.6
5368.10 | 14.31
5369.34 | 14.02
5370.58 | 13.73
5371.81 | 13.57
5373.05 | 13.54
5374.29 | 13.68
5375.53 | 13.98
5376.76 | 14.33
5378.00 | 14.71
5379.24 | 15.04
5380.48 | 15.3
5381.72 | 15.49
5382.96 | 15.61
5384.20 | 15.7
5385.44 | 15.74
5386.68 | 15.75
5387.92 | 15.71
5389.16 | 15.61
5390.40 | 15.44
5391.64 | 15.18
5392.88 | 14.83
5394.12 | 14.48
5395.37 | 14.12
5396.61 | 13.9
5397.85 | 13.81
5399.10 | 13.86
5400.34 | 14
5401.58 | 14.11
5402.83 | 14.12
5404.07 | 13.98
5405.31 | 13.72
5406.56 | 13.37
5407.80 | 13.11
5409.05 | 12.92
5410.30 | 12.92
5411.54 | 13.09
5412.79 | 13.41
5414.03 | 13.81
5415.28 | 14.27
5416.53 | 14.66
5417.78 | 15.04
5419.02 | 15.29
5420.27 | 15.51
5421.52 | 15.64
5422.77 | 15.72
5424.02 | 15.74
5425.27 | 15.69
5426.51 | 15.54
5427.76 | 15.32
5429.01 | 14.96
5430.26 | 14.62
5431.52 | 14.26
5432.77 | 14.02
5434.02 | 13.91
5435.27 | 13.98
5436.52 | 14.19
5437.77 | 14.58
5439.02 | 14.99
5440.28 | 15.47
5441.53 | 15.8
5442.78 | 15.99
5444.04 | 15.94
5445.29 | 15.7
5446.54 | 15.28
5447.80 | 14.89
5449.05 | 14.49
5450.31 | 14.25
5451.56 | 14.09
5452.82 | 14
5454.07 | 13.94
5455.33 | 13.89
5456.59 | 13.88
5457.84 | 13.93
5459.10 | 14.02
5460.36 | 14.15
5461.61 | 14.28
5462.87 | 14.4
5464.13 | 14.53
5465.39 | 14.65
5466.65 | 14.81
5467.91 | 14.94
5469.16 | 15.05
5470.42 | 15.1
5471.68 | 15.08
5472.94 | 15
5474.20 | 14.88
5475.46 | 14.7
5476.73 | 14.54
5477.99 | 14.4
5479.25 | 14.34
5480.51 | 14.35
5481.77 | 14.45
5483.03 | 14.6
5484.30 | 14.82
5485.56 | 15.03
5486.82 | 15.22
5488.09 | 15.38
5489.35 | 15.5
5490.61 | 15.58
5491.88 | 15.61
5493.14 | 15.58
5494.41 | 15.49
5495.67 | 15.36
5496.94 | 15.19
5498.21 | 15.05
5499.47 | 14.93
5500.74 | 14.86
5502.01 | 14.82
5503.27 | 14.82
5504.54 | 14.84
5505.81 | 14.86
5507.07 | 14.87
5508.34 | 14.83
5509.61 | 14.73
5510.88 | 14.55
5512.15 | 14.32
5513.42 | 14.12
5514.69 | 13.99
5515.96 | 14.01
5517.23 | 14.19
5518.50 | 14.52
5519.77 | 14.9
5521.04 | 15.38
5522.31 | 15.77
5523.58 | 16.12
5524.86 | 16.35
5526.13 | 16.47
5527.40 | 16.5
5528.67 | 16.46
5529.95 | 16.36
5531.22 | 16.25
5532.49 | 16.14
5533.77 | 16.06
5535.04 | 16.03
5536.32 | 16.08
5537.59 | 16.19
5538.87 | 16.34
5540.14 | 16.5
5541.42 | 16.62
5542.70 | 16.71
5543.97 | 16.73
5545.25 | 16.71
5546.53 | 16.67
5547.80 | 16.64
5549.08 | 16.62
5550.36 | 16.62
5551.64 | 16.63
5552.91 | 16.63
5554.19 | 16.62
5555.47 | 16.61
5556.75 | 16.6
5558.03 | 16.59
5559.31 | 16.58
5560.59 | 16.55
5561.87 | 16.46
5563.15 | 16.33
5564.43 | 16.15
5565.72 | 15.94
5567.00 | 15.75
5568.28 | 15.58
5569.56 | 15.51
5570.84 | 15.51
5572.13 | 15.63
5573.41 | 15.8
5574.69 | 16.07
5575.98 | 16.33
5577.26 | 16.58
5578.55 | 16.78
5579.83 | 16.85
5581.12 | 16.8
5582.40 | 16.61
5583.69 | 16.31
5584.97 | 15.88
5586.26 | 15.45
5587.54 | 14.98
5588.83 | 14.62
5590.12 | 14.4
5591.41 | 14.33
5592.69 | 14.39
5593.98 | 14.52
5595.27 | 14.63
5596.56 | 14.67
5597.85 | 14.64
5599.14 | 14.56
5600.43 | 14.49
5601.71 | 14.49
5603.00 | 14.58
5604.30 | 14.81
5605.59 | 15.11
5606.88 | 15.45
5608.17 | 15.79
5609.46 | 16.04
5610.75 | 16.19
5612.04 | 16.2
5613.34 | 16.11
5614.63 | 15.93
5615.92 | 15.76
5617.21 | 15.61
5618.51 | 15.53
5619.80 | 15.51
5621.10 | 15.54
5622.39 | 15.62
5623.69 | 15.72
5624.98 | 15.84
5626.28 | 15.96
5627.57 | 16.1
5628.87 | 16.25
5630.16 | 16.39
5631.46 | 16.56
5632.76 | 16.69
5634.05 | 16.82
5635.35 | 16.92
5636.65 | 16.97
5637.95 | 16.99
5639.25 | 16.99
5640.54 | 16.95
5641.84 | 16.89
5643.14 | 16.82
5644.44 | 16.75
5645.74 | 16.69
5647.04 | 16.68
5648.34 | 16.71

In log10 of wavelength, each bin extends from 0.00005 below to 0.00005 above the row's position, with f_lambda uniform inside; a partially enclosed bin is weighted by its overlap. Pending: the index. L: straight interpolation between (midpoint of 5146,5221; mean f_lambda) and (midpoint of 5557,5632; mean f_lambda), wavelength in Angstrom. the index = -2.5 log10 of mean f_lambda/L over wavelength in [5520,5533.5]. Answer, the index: -0.11 mag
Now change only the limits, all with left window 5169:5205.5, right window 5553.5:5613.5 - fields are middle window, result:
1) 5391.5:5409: -0.145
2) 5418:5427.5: -0.226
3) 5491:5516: -0.053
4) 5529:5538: -0.101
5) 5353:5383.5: -0.245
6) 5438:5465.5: -0.115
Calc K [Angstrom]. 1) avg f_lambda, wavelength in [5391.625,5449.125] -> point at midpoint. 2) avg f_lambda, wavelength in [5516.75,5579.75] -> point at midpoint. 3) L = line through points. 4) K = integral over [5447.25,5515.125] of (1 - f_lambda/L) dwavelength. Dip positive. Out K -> 2.79 Angstrom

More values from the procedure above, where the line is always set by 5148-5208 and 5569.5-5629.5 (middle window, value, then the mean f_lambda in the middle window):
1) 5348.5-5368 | -5.0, 14.5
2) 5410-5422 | -1.8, 14.4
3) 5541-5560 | -2.5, 16.6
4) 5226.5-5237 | -2.8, 12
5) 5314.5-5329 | -3.6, 13.6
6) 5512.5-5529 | -1.2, 15.3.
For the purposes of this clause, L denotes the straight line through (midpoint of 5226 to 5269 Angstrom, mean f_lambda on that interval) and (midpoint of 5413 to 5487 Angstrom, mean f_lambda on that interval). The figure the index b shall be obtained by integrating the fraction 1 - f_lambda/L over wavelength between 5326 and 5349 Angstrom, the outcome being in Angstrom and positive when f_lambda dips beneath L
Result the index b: 1.3 Angstrom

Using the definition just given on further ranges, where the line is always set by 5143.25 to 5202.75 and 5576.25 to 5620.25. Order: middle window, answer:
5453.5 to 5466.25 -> -0.9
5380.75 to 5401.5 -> -4.8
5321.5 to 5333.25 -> -1.5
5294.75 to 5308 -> -2.8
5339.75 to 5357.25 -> -3.1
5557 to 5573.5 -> -1.3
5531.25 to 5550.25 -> -2.5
